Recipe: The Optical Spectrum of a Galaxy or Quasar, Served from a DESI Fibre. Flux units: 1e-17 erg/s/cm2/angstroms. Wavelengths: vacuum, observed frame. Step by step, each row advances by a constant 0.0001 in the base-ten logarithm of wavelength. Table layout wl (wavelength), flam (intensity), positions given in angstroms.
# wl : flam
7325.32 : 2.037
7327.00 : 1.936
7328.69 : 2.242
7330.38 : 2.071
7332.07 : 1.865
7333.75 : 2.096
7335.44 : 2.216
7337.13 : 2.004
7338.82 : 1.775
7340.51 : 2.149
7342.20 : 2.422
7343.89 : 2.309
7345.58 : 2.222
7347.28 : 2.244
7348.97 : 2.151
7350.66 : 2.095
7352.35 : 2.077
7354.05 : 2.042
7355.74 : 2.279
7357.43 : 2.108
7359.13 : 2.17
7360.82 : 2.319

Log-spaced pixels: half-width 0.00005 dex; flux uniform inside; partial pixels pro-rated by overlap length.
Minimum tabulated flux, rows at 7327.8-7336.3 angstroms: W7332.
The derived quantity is 1.865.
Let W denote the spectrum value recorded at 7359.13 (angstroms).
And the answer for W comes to 2.17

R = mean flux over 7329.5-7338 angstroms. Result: 2.05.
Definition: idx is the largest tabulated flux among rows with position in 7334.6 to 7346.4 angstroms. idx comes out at 2.422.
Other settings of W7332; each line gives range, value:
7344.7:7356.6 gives 2.042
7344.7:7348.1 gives 2.222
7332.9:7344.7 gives 1.775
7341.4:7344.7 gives 2.309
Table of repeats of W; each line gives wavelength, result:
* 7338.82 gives 1.775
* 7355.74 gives 2.279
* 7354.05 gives 2.042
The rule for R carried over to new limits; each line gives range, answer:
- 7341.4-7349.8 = 2.27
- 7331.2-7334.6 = 1.98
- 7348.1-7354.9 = 2.09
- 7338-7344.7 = 2.16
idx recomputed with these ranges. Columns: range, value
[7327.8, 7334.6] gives 2.242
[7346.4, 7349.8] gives 2.244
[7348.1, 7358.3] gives 2.279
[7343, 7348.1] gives 2.309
